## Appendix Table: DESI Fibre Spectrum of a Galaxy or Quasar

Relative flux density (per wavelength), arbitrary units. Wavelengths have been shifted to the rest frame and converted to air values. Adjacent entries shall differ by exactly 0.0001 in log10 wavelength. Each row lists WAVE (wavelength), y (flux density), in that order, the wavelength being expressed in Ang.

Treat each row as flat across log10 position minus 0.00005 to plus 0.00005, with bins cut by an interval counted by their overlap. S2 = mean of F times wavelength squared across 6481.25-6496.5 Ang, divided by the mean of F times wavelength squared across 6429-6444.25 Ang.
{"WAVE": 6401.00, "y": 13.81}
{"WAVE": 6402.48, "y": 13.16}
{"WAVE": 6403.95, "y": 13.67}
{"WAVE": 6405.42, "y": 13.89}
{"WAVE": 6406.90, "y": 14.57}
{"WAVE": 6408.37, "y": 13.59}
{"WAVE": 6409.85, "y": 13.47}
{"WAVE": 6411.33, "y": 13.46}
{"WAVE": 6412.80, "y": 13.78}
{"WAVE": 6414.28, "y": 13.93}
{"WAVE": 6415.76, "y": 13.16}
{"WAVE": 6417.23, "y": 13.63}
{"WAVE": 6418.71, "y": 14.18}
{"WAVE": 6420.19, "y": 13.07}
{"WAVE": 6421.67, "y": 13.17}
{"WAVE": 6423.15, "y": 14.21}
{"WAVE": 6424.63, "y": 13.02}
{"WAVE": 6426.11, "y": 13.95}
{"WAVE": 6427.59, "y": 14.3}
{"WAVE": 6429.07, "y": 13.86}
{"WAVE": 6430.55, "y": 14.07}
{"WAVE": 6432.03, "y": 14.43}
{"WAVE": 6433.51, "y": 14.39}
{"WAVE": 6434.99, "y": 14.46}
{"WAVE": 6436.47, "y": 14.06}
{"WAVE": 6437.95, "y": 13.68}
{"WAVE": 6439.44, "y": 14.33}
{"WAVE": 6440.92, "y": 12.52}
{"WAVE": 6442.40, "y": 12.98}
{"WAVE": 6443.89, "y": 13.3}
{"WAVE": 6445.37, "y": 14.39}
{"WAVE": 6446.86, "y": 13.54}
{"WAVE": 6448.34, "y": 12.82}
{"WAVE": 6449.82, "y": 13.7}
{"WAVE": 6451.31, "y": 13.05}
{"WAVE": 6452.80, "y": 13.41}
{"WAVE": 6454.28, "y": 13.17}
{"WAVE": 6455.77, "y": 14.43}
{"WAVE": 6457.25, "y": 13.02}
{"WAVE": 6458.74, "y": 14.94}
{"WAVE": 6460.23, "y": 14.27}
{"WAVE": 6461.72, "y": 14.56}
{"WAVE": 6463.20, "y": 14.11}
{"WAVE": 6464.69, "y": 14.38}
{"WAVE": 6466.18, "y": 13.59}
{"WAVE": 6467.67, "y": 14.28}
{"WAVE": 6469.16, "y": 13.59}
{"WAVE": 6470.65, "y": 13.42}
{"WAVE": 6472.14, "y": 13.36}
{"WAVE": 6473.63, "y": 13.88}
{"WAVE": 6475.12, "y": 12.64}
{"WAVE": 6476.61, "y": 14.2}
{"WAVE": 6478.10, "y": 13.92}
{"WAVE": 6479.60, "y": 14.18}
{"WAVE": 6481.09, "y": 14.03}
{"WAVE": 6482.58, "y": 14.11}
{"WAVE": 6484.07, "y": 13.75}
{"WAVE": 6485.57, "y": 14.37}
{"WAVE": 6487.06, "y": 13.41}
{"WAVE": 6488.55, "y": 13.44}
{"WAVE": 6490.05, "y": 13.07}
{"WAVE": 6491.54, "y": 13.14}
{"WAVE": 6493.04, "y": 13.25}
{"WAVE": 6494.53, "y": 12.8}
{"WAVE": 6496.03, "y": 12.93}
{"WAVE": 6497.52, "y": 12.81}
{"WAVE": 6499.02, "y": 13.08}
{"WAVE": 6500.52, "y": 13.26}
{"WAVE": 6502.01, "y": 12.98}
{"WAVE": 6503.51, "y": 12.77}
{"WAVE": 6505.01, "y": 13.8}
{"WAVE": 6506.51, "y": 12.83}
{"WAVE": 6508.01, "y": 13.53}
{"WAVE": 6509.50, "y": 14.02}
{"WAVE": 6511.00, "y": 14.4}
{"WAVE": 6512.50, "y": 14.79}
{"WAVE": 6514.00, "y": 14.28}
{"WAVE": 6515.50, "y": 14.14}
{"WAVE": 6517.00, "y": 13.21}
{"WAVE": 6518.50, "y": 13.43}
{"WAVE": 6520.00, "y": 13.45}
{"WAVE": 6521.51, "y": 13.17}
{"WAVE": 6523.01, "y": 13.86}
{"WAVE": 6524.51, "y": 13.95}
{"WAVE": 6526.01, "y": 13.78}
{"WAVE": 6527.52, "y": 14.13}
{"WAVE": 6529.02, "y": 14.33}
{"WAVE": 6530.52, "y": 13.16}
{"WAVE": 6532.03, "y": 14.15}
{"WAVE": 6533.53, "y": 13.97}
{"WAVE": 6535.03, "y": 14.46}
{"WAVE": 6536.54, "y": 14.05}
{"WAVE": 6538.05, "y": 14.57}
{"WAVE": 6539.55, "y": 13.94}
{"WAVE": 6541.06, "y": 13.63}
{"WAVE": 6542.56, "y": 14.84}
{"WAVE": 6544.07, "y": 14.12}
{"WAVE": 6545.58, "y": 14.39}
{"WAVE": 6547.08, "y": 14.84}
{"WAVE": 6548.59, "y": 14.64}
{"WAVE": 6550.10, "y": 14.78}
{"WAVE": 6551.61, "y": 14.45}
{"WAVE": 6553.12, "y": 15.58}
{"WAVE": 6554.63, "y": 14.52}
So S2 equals 0.99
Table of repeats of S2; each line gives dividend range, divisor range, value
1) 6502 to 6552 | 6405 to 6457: 1.05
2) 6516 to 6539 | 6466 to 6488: 1.02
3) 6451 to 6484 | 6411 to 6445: 1.02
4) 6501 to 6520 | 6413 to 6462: 1.02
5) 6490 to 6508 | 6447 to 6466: 0.96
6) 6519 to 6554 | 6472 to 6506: 1.07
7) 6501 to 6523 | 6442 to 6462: 1.02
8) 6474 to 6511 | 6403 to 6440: 0.99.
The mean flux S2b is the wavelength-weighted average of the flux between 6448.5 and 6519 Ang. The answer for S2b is 13.6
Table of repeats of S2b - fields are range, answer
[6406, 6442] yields 13.8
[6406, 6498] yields 13.7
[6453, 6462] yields 14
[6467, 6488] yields 13.8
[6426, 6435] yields 14.2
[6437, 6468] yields 13.7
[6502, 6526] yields 13.7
